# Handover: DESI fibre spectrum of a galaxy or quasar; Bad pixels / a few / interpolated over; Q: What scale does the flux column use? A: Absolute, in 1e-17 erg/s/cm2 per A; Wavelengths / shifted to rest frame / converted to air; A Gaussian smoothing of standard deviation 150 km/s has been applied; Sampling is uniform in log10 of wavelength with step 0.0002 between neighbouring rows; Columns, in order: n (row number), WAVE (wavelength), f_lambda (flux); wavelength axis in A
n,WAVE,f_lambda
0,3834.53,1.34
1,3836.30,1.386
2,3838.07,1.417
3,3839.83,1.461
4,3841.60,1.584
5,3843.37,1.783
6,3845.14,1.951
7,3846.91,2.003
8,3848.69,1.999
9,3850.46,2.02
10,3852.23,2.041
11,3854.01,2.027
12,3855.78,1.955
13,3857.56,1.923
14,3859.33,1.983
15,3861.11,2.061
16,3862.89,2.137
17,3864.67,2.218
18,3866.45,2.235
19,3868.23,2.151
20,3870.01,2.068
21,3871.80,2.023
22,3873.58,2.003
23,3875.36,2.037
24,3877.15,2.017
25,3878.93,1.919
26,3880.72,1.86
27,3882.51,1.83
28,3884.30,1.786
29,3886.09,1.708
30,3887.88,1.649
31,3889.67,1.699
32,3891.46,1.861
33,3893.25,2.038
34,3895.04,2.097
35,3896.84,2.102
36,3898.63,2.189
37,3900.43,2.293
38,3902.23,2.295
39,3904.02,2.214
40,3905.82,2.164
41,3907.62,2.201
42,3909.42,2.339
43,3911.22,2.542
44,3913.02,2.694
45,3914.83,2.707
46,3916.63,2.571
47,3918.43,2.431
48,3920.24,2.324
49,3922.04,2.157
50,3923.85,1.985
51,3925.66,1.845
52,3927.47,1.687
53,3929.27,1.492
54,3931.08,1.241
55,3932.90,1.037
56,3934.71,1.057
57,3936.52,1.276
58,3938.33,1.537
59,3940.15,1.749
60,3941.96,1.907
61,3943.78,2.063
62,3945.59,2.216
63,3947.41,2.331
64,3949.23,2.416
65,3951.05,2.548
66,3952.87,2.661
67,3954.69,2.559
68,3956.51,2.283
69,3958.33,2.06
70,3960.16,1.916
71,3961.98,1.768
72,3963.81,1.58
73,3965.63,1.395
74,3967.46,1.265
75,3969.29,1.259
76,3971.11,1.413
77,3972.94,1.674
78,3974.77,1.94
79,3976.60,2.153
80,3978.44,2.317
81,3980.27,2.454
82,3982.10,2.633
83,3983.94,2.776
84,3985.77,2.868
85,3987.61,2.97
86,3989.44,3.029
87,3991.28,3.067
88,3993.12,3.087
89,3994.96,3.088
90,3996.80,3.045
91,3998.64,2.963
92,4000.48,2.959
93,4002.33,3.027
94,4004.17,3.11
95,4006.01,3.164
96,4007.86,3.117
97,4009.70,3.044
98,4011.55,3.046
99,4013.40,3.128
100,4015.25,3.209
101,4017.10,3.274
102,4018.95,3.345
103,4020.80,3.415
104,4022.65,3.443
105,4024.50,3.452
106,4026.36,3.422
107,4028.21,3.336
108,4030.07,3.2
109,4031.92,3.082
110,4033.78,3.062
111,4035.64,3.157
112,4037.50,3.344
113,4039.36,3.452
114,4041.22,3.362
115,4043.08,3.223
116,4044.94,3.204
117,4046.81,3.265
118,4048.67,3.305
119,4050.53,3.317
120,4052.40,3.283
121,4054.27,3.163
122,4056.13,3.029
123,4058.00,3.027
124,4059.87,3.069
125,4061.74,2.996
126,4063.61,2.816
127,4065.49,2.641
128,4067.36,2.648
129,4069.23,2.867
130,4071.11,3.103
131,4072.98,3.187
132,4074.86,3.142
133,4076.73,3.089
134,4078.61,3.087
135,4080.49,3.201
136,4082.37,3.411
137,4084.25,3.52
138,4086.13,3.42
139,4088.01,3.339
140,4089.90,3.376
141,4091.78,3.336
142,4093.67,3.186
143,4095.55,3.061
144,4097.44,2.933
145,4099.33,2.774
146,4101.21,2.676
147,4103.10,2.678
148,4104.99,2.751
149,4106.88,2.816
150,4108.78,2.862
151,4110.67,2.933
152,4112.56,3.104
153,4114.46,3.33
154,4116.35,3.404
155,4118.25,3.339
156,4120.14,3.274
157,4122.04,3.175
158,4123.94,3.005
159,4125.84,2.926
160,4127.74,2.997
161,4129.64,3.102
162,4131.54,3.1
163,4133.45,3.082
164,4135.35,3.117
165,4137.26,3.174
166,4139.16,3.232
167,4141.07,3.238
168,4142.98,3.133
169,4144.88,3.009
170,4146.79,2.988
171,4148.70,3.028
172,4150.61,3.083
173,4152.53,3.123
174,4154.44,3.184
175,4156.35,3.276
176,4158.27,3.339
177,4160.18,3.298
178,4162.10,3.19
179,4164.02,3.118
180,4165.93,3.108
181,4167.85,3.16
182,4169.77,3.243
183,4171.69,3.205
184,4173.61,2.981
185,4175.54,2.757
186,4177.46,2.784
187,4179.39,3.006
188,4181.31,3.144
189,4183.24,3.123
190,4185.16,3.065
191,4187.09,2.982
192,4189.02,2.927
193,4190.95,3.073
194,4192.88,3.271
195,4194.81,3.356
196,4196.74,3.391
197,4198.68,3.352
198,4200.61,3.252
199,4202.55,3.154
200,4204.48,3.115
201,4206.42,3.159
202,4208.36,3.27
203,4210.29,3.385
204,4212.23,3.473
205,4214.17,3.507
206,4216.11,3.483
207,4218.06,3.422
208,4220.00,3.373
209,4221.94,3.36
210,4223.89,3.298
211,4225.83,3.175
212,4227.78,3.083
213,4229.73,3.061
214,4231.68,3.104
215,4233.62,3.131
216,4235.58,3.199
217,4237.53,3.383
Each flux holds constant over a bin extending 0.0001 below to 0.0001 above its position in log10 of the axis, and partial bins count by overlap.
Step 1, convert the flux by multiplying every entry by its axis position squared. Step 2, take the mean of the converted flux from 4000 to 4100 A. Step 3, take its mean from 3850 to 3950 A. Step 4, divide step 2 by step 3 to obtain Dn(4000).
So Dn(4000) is 1.71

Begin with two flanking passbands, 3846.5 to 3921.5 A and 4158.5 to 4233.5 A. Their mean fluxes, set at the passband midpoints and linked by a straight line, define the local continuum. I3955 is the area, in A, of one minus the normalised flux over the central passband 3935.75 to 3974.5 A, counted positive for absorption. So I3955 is 7.4 A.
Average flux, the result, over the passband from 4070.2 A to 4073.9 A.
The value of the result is 3.15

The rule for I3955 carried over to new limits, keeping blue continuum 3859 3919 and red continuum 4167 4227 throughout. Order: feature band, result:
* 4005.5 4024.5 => -4.95 A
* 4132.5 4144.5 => -0.64 A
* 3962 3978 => 5.25 A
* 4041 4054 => -2.88 A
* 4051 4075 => -2.36 A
